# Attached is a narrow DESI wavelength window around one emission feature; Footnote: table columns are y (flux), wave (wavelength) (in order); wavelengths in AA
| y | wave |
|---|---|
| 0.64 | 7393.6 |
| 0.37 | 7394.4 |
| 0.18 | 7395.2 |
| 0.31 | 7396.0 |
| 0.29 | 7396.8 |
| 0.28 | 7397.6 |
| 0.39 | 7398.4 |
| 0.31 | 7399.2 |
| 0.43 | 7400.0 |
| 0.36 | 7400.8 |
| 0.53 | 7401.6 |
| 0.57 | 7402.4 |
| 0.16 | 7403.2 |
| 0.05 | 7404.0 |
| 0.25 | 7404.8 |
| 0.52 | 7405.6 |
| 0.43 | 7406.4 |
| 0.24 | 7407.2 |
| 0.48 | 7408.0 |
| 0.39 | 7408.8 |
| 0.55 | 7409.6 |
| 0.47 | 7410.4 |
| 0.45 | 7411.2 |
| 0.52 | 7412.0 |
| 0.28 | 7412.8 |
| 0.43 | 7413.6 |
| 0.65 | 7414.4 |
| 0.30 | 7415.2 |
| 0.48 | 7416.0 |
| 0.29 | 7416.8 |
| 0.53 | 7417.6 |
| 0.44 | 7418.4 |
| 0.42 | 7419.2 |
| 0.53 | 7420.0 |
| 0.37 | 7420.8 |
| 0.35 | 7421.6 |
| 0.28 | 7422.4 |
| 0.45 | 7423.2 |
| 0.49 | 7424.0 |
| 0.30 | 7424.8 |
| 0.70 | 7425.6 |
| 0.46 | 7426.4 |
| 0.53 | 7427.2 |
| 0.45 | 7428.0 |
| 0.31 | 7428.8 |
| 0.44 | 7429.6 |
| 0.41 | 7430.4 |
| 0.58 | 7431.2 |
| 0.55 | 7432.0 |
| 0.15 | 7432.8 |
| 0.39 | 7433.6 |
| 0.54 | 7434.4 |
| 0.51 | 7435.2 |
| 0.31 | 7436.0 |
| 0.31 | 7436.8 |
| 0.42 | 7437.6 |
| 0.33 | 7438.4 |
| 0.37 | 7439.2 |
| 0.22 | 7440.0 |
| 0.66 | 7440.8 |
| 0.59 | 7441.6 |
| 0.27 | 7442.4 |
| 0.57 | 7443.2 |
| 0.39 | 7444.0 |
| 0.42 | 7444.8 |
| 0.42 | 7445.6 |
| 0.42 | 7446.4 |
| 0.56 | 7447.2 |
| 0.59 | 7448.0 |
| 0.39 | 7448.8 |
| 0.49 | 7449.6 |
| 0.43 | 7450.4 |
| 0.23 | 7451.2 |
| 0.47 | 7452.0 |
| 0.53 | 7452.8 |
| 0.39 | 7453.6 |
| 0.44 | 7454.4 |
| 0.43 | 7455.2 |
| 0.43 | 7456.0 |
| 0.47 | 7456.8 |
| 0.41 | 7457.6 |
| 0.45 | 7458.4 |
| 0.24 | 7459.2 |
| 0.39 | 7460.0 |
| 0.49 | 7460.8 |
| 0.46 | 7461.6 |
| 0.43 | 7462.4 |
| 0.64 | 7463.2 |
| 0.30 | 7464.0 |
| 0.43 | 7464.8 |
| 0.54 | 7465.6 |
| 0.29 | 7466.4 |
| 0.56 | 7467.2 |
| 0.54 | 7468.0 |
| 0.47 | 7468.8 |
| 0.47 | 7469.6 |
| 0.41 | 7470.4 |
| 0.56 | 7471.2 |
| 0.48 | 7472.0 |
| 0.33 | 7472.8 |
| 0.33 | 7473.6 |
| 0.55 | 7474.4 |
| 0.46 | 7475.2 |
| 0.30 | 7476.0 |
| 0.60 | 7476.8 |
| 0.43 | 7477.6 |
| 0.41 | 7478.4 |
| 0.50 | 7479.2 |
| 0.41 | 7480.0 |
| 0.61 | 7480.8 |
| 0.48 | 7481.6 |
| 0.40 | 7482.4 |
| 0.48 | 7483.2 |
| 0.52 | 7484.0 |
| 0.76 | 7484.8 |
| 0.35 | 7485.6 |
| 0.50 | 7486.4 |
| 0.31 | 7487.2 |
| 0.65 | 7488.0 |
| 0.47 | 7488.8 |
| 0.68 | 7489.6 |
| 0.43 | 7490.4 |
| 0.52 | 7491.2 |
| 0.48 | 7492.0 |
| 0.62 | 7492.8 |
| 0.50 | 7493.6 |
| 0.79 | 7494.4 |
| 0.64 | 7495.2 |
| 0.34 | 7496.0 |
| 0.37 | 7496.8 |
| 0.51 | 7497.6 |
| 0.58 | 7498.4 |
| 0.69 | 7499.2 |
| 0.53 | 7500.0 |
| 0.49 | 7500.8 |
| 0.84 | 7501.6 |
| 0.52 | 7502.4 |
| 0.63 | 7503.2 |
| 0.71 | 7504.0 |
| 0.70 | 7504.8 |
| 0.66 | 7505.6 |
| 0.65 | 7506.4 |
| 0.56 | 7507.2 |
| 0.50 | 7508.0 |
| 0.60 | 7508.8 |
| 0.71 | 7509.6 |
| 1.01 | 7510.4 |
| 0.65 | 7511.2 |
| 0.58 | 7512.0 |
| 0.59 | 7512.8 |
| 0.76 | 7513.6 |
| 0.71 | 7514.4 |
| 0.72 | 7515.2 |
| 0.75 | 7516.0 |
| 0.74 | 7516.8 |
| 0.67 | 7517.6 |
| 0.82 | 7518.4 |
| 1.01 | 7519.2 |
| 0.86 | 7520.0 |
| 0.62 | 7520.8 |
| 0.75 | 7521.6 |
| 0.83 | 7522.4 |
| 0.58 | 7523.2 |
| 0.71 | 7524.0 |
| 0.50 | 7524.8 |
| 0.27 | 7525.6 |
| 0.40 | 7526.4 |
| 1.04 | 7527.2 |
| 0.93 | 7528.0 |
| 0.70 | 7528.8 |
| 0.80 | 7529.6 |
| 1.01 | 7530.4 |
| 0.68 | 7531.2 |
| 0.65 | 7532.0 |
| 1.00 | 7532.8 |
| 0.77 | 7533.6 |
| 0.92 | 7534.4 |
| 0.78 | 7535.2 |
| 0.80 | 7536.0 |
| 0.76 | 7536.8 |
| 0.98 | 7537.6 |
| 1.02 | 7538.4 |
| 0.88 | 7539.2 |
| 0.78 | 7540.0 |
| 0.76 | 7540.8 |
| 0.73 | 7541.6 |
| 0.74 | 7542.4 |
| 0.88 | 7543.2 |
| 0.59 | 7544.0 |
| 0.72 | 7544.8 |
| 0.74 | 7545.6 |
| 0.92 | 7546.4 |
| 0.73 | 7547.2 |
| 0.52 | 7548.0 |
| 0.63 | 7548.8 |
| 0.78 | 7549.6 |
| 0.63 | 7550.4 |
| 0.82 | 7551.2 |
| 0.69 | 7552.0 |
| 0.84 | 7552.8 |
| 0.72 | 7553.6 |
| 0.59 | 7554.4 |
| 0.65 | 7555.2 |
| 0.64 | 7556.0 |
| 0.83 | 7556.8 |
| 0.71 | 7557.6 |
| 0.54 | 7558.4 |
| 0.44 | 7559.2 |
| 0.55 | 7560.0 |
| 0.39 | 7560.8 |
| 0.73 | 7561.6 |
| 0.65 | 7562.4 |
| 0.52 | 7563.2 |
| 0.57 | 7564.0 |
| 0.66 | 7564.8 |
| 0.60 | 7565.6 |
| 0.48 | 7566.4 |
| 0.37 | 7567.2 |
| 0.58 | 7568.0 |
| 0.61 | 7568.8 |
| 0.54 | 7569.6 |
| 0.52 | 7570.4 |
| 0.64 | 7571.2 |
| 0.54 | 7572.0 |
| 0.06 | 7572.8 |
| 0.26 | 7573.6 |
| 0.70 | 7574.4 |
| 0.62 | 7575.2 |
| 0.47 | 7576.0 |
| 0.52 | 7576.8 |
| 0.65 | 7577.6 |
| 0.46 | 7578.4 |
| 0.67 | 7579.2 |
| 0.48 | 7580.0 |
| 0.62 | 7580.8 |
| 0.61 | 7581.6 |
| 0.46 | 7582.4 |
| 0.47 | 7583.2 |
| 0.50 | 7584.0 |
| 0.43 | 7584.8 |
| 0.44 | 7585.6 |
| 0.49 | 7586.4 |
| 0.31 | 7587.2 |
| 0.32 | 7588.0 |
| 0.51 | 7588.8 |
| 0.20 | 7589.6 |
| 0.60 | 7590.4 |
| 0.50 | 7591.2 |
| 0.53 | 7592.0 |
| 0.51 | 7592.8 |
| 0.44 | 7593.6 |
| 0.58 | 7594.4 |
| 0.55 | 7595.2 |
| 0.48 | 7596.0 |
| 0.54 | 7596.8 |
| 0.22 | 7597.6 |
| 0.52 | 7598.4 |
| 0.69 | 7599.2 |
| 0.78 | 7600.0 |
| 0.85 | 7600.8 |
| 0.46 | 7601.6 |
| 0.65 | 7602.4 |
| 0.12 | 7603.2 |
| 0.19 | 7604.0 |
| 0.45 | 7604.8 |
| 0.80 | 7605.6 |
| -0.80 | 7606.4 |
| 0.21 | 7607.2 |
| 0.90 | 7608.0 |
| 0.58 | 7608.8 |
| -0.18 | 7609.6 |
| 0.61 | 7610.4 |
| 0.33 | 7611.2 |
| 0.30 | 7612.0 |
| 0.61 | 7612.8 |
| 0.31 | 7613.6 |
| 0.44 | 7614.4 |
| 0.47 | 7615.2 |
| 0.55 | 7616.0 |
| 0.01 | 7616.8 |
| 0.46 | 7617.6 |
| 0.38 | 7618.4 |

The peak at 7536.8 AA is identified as Mg II 2798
